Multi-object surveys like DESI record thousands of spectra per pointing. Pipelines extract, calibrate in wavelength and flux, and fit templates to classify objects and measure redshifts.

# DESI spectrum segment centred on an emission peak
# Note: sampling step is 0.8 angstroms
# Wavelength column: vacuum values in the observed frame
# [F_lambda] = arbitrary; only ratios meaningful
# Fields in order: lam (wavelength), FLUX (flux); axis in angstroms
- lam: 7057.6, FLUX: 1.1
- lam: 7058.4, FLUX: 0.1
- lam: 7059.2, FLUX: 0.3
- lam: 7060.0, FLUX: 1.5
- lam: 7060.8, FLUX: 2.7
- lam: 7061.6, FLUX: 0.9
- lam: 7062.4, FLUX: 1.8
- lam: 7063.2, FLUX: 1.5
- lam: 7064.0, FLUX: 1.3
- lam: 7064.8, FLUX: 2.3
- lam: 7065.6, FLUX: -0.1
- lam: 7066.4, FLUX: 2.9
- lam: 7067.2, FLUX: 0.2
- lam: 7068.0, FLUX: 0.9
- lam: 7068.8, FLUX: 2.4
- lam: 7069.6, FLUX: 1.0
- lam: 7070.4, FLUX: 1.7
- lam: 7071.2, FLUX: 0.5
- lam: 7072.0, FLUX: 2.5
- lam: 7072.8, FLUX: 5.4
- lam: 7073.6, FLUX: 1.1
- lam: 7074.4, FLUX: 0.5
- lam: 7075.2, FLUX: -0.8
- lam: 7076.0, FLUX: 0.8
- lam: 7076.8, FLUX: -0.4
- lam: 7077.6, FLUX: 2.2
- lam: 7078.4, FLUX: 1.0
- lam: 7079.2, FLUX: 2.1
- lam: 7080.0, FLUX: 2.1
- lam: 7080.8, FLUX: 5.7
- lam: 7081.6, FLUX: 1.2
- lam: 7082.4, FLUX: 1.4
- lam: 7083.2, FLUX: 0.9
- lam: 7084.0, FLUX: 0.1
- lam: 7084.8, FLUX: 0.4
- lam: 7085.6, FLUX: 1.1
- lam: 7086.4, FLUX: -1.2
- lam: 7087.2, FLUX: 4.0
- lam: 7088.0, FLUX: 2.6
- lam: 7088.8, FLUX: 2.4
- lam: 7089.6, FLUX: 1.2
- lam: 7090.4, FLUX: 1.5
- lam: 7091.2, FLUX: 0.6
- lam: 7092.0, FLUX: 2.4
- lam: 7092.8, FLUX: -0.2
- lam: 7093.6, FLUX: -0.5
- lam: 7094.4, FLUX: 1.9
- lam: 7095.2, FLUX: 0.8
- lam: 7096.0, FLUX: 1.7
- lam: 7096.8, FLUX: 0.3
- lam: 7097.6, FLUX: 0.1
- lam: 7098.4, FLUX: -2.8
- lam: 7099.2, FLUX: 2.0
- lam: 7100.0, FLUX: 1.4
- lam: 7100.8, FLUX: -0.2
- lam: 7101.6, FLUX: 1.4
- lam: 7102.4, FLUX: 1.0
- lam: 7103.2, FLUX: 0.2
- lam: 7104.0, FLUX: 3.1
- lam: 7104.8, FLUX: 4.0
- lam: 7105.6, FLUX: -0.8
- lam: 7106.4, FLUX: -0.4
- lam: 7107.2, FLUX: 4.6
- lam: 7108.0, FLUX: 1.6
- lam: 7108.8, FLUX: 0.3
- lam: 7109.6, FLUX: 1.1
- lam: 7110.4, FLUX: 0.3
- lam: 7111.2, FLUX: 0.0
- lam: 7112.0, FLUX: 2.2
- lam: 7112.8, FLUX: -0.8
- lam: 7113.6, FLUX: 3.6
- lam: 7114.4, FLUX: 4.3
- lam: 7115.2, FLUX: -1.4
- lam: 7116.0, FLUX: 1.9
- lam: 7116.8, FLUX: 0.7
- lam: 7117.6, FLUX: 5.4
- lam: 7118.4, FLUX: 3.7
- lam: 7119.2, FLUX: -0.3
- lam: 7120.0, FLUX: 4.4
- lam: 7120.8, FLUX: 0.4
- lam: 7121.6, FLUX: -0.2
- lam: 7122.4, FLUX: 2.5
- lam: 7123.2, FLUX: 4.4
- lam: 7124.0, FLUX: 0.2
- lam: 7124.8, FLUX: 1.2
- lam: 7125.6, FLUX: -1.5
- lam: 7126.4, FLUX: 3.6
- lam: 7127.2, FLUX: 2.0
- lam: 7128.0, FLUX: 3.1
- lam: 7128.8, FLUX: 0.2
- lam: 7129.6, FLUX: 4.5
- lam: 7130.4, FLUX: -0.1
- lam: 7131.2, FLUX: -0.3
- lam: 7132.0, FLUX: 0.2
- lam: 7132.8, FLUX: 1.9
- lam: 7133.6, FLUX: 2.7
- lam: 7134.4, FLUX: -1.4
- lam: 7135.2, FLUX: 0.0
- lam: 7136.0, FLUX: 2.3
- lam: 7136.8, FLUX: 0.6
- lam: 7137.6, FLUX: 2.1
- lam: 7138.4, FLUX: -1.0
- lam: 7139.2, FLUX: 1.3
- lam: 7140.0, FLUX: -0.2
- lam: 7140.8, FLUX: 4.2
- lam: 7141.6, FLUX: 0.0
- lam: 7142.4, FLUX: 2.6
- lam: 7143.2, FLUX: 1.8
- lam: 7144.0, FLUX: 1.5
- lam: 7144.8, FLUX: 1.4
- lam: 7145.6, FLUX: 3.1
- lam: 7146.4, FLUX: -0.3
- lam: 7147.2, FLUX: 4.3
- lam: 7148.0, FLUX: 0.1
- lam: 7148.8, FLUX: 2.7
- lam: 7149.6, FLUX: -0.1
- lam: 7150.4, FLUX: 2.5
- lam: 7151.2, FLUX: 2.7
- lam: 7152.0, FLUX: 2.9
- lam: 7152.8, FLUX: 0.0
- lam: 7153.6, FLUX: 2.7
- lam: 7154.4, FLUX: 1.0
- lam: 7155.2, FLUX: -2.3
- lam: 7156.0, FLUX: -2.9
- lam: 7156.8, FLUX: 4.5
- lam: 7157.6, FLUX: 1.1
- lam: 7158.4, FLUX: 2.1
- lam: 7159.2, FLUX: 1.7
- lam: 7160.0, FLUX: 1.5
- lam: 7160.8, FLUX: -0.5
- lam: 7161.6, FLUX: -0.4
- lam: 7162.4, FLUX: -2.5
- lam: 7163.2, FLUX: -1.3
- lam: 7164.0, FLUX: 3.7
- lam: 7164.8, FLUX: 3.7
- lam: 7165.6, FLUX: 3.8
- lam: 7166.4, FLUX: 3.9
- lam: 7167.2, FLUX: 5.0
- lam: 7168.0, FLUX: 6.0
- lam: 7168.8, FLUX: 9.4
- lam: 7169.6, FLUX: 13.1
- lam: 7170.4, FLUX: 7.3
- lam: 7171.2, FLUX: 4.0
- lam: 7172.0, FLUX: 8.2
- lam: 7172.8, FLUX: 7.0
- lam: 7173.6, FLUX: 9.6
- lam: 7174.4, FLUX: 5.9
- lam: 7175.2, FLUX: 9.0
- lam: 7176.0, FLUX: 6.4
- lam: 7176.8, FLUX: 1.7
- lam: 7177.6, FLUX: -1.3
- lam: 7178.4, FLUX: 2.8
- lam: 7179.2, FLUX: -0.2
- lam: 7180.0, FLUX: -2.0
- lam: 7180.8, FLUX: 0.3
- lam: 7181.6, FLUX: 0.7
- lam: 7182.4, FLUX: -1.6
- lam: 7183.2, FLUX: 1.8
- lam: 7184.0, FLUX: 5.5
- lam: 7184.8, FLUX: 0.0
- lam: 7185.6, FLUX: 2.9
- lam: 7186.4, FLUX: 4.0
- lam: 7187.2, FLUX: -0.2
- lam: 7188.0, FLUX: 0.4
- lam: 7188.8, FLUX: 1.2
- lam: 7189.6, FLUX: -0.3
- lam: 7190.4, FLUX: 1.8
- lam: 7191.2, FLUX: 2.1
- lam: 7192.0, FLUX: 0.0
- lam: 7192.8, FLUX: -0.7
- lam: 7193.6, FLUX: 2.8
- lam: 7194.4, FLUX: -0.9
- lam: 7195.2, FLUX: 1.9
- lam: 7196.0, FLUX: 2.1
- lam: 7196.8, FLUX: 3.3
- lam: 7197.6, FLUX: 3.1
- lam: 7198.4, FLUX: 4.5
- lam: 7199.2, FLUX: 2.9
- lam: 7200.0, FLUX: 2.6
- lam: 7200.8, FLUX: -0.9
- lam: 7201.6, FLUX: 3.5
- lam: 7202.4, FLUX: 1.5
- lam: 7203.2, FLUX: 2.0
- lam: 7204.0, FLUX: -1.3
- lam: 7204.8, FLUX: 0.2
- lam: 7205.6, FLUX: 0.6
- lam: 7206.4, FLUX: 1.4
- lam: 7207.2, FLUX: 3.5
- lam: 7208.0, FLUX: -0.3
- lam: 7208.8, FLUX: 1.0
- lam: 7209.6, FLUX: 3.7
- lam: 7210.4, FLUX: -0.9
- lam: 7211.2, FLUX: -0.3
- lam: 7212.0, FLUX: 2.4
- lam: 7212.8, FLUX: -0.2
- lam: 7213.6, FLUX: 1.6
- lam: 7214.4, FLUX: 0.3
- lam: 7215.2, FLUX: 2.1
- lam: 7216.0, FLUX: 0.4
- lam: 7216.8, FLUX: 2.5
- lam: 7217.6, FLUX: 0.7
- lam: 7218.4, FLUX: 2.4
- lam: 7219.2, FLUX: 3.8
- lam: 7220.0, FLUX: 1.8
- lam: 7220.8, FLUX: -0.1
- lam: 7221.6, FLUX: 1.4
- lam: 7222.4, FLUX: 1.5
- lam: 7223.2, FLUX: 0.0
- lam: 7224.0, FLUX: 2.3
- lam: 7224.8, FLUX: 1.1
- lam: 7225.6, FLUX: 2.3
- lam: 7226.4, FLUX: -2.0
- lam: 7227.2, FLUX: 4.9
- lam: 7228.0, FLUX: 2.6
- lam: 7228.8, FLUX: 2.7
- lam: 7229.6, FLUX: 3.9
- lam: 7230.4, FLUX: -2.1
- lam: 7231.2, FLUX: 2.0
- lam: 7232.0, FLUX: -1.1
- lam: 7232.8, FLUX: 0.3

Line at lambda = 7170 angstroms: [O II] 3727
